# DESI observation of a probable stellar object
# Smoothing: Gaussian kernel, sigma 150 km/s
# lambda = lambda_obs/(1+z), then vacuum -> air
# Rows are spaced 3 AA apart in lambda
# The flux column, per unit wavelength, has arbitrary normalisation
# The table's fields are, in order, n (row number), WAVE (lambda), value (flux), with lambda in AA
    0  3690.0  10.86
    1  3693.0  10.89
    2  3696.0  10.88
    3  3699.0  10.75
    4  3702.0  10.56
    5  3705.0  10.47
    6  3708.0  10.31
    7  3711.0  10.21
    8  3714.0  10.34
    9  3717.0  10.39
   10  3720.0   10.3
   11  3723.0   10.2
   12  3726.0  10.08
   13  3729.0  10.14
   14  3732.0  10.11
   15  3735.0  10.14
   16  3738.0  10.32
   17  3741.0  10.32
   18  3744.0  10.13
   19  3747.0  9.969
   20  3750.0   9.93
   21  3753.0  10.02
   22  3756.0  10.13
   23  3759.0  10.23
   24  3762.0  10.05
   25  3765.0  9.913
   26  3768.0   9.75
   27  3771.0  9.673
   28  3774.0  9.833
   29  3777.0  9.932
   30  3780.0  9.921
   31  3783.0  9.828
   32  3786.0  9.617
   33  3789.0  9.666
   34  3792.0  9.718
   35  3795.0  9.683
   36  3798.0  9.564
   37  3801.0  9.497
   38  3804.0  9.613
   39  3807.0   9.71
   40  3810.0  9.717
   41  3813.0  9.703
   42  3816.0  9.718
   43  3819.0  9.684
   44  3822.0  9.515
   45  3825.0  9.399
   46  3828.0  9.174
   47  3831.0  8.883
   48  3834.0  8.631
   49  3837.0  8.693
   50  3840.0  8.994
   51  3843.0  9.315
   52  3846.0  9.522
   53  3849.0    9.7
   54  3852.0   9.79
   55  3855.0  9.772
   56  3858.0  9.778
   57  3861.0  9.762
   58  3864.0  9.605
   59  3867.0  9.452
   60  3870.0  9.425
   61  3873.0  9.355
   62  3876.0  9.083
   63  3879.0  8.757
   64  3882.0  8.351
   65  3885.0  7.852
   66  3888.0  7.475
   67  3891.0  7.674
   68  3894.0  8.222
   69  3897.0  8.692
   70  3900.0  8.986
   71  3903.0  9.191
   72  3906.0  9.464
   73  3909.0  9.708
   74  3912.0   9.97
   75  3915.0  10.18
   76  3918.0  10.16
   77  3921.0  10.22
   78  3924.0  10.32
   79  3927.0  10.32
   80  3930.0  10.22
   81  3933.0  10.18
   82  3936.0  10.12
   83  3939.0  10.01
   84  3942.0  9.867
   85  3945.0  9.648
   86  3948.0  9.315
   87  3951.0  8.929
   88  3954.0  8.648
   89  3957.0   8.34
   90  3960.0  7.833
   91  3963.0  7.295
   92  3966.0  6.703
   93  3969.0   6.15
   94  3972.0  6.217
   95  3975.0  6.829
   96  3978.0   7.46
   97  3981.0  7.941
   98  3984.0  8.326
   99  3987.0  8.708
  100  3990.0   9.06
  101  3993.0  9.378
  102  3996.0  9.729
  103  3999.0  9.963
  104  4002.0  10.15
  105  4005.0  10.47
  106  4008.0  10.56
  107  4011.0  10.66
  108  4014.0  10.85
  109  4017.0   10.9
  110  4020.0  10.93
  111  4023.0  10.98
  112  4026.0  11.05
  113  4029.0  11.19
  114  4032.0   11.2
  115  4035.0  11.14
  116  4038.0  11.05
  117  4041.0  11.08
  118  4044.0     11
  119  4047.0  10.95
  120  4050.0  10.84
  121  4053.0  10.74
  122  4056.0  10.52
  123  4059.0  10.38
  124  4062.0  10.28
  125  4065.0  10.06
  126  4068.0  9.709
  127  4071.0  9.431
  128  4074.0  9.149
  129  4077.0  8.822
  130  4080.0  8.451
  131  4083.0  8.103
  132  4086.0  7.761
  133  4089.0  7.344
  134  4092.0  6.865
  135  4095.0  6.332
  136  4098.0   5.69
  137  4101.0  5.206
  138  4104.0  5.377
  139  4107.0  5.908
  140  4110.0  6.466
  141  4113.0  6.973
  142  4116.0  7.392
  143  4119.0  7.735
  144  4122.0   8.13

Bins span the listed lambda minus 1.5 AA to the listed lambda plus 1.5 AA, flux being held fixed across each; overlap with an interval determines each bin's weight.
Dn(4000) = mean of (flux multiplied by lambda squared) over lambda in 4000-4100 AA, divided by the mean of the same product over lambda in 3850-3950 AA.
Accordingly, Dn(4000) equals 1.1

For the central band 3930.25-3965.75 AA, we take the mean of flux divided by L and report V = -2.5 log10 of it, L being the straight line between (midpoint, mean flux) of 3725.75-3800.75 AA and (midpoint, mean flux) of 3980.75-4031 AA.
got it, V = 0.11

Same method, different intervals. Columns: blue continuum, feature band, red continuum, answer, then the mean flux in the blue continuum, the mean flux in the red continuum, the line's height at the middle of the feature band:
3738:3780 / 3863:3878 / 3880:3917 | -0.03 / 10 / 8.83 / 9.07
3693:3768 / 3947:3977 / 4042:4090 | 0.28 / 10.2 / 9.64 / 9.83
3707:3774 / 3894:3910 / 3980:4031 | 0.11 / 10.1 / 10.1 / 10.1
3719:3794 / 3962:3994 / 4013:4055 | 0.38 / 9.99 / 11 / 10.8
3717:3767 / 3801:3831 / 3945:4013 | 0.01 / 10.1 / 8.62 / 9.66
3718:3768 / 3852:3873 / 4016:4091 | 0.05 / 10.1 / 10.1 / 10.1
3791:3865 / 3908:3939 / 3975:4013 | -0.09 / 9.48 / 9.29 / 9.37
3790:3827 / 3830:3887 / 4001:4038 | 0.08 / 9.62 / 10.9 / 9.91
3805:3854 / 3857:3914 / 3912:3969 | 0.04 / 9.39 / 9.28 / 9.34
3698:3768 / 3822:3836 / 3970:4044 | 0.11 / 10.2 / 9.82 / 10.1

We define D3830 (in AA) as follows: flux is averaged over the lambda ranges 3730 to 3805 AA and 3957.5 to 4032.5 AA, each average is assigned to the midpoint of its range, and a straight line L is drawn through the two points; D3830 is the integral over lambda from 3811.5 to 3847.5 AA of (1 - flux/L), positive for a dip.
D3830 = 1.63 AA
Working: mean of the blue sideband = 9.91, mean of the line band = 9.27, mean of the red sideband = 9.18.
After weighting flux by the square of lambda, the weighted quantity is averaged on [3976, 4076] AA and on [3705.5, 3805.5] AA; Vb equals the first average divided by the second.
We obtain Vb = 1.17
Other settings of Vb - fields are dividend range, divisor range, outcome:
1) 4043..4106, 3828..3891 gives 1.06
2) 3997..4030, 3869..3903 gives 1.33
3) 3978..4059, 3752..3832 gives 1.19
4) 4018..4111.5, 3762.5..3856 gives 1.09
